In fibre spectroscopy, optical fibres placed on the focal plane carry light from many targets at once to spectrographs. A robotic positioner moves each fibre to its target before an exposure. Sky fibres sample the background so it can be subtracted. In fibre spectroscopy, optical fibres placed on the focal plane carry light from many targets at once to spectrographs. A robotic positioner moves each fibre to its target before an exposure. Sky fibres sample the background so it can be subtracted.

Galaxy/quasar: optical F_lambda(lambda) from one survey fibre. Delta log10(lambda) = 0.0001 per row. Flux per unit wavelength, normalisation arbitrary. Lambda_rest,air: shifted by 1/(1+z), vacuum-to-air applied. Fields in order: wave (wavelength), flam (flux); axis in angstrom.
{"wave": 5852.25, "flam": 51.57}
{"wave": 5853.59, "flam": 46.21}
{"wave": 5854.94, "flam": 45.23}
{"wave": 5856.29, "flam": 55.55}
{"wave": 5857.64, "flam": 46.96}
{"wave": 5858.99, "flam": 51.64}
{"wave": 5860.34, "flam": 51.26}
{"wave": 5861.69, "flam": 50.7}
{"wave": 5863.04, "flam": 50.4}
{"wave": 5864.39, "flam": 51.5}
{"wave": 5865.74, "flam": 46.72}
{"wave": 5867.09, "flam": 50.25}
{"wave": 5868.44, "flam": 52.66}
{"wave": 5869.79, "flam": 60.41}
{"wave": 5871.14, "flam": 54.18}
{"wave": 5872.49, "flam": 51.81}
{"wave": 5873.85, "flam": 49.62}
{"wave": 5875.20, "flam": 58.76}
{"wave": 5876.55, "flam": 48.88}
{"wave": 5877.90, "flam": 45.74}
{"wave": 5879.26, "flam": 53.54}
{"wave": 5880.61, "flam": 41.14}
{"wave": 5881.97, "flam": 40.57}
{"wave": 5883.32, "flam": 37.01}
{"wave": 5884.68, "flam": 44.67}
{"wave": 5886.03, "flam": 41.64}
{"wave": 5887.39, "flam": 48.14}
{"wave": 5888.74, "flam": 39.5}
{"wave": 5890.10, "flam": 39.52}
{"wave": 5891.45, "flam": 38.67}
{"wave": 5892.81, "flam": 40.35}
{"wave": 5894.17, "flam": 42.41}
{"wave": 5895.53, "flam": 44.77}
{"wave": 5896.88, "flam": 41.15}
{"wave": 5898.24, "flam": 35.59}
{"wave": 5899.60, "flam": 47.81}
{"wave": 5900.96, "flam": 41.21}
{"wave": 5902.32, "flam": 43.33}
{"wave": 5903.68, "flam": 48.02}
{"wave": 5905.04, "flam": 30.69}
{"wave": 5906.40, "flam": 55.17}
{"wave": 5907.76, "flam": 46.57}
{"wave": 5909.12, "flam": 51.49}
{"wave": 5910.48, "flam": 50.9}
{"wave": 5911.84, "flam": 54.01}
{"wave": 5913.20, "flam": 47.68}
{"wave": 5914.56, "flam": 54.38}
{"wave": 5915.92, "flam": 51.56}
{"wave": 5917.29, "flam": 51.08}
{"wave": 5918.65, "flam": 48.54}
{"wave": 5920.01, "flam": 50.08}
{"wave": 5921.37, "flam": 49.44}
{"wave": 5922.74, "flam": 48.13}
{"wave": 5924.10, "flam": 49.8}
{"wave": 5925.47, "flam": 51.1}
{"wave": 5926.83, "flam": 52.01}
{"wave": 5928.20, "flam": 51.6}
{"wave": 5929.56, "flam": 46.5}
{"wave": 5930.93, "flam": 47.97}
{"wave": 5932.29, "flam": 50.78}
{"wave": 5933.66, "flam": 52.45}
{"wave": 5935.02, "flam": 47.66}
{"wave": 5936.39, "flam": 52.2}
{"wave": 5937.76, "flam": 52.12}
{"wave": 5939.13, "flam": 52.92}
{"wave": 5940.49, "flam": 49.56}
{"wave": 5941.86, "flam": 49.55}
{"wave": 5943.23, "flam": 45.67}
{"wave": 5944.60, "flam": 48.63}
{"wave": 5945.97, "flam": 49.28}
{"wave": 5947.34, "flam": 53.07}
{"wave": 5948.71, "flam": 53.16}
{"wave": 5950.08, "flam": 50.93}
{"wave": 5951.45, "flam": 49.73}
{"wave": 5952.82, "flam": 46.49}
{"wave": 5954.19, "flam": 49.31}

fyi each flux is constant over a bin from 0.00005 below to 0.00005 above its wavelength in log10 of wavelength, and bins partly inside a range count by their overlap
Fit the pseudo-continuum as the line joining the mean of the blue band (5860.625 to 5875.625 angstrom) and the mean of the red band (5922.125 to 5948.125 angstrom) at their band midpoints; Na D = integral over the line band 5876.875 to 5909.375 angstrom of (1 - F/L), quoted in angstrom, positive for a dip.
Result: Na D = 5.2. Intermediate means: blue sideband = 52.3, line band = 43.2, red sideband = 50.1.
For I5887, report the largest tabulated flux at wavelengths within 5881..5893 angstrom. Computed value 48.14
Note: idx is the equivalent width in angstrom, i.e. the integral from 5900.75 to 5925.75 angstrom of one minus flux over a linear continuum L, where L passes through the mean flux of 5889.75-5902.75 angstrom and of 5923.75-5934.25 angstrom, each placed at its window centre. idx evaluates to -1.4 angstrom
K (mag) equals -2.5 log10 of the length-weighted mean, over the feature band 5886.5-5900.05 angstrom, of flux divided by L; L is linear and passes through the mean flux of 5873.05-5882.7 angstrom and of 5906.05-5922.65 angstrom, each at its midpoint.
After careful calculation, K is 0.18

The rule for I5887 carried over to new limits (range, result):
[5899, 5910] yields 55.17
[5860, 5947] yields 60.41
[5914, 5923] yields 54.38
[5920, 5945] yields 52.92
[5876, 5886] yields 53.54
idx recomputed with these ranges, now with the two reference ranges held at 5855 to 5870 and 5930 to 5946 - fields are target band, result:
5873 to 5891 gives 2.0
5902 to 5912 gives 0.6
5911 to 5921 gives -0.2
